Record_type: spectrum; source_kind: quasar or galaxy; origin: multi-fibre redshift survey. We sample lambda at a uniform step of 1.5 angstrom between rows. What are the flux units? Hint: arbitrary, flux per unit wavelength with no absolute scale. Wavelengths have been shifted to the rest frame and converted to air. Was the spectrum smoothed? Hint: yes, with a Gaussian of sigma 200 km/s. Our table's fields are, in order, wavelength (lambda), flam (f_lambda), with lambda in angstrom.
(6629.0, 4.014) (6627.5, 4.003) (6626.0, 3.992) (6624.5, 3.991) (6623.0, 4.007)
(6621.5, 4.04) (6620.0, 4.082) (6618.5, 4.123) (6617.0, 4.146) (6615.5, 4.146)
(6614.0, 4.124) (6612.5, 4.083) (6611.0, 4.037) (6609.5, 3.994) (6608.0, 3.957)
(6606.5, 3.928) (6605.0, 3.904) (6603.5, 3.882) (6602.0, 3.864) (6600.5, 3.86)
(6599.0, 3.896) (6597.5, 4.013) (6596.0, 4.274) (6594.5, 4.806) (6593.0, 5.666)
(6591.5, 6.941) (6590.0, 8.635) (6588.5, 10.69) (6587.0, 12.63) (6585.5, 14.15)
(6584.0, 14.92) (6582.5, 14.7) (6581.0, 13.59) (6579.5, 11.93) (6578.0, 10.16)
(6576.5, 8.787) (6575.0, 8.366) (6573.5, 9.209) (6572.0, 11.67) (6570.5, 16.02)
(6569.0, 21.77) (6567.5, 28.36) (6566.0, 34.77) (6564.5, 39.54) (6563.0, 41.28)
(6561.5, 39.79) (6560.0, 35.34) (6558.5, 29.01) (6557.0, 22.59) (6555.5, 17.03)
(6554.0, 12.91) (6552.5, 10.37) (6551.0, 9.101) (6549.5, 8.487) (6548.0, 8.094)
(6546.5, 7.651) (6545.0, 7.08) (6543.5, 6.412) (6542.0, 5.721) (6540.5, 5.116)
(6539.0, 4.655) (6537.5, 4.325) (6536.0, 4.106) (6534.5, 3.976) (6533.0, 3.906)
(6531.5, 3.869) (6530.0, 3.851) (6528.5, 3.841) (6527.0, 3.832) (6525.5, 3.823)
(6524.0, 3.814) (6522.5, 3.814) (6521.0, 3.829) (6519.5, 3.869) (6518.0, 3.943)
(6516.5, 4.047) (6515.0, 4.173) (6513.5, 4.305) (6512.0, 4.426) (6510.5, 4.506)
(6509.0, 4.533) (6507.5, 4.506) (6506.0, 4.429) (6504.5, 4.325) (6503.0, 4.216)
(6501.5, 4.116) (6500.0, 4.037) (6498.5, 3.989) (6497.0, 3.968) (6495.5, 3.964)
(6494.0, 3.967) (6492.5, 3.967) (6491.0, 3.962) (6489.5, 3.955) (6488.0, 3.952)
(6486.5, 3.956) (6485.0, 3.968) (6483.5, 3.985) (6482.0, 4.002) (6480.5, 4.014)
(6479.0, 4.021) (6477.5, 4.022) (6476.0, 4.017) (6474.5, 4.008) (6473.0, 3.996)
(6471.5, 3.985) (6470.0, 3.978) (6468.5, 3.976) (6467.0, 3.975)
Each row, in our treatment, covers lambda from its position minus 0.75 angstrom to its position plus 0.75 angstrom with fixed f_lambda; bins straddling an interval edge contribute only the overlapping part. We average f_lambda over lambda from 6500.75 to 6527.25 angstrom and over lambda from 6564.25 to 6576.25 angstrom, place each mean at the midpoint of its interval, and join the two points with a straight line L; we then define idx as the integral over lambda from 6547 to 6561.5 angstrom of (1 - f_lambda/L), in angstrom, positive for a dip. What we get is -1.8 angstrom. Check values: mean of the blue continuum 4.15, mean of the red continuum 19.9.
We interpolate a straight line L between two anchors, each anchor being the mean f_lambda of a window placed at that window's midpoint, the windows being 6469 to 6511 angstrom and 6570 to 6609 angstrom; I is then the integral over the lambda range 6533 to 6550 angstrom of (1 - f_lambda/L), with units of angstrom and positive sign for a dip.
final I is 1.31 angstrom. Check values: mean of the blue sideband 4.08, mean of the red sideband 8.32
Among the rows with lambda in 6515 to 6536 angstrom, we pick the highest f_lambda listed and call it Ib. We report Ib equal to 4.173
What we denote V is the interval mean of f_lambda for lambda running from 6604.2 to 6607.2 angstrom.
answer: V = 3.92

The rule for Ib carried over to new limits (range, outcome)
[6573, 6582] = 13.59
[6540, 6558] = 22.59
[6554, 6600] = 41.28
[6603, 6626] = 4.146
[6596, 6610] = 4.274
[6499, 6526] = 4.533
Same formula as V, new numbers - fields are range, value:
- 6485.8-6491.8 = 3.96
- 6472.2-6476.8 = 4.01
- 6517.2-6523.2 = 3.87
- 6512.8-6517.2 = 4.17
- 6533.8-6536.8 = 4.05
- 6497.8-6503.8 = 4.09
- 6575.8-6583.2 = 11.8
